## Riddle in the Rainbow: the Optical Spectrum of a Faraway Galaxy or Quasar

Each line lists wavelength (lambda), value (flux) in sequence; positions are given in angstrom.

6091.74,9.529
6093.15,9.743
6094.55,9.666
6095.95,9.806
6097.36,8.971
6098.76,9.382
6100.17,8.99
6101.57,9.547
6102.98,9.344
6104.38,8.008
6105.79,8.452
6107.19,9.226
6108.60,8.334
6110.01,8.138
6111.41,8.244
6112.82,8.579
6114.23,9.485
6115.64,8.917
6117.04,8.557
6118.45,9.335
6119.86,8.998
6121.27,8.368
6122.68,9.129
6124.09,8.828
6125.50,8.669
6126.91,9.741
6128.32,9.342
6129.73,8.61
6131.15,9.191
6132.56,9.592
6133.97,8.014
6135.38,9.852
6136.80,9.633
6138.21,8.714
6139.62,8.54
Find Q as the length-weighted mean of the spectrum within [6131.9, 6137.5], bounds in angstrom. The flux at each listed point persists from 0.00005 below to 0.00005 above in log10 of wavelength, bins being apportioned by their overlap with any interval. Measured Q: 9.27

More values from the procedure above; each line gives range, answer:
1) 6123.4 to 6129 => 9.15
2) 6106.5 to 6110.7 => 8.55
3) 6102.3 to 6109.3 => 8.68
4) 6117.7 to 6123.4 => 8.95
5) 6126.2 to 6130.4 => 9.24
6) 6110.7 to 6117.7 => 8.77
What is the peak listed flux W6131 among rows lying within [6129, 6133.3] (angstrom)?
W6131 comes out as 9.592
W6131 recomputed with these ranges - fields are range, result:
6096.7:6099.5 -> 9.382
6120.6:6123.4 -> 9.129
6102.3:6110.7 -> 9.344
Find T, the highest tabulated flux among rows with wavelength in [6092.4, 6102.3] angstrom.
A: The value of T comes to 9.806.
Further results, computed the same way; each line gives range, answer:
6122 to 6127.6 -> 9.741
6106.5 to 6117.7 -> 9.485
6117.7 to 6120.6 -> 9.335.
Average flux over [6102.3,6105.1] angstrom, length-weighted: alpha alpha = 8.67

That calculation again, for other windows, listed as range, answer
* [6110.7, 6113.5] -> 8.42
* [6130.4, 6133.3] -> 9.35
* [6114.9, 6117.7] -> 8.77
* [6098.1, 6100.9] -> 9.18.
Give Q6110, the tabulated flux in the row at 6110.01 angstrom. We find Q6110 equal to 8.138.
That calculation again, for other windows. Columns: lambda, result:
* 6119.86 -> 8.998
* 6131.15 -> 9.191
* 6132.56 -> 9.592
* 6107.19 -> 9.226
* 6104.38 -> 8.008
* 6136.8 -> 9.633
